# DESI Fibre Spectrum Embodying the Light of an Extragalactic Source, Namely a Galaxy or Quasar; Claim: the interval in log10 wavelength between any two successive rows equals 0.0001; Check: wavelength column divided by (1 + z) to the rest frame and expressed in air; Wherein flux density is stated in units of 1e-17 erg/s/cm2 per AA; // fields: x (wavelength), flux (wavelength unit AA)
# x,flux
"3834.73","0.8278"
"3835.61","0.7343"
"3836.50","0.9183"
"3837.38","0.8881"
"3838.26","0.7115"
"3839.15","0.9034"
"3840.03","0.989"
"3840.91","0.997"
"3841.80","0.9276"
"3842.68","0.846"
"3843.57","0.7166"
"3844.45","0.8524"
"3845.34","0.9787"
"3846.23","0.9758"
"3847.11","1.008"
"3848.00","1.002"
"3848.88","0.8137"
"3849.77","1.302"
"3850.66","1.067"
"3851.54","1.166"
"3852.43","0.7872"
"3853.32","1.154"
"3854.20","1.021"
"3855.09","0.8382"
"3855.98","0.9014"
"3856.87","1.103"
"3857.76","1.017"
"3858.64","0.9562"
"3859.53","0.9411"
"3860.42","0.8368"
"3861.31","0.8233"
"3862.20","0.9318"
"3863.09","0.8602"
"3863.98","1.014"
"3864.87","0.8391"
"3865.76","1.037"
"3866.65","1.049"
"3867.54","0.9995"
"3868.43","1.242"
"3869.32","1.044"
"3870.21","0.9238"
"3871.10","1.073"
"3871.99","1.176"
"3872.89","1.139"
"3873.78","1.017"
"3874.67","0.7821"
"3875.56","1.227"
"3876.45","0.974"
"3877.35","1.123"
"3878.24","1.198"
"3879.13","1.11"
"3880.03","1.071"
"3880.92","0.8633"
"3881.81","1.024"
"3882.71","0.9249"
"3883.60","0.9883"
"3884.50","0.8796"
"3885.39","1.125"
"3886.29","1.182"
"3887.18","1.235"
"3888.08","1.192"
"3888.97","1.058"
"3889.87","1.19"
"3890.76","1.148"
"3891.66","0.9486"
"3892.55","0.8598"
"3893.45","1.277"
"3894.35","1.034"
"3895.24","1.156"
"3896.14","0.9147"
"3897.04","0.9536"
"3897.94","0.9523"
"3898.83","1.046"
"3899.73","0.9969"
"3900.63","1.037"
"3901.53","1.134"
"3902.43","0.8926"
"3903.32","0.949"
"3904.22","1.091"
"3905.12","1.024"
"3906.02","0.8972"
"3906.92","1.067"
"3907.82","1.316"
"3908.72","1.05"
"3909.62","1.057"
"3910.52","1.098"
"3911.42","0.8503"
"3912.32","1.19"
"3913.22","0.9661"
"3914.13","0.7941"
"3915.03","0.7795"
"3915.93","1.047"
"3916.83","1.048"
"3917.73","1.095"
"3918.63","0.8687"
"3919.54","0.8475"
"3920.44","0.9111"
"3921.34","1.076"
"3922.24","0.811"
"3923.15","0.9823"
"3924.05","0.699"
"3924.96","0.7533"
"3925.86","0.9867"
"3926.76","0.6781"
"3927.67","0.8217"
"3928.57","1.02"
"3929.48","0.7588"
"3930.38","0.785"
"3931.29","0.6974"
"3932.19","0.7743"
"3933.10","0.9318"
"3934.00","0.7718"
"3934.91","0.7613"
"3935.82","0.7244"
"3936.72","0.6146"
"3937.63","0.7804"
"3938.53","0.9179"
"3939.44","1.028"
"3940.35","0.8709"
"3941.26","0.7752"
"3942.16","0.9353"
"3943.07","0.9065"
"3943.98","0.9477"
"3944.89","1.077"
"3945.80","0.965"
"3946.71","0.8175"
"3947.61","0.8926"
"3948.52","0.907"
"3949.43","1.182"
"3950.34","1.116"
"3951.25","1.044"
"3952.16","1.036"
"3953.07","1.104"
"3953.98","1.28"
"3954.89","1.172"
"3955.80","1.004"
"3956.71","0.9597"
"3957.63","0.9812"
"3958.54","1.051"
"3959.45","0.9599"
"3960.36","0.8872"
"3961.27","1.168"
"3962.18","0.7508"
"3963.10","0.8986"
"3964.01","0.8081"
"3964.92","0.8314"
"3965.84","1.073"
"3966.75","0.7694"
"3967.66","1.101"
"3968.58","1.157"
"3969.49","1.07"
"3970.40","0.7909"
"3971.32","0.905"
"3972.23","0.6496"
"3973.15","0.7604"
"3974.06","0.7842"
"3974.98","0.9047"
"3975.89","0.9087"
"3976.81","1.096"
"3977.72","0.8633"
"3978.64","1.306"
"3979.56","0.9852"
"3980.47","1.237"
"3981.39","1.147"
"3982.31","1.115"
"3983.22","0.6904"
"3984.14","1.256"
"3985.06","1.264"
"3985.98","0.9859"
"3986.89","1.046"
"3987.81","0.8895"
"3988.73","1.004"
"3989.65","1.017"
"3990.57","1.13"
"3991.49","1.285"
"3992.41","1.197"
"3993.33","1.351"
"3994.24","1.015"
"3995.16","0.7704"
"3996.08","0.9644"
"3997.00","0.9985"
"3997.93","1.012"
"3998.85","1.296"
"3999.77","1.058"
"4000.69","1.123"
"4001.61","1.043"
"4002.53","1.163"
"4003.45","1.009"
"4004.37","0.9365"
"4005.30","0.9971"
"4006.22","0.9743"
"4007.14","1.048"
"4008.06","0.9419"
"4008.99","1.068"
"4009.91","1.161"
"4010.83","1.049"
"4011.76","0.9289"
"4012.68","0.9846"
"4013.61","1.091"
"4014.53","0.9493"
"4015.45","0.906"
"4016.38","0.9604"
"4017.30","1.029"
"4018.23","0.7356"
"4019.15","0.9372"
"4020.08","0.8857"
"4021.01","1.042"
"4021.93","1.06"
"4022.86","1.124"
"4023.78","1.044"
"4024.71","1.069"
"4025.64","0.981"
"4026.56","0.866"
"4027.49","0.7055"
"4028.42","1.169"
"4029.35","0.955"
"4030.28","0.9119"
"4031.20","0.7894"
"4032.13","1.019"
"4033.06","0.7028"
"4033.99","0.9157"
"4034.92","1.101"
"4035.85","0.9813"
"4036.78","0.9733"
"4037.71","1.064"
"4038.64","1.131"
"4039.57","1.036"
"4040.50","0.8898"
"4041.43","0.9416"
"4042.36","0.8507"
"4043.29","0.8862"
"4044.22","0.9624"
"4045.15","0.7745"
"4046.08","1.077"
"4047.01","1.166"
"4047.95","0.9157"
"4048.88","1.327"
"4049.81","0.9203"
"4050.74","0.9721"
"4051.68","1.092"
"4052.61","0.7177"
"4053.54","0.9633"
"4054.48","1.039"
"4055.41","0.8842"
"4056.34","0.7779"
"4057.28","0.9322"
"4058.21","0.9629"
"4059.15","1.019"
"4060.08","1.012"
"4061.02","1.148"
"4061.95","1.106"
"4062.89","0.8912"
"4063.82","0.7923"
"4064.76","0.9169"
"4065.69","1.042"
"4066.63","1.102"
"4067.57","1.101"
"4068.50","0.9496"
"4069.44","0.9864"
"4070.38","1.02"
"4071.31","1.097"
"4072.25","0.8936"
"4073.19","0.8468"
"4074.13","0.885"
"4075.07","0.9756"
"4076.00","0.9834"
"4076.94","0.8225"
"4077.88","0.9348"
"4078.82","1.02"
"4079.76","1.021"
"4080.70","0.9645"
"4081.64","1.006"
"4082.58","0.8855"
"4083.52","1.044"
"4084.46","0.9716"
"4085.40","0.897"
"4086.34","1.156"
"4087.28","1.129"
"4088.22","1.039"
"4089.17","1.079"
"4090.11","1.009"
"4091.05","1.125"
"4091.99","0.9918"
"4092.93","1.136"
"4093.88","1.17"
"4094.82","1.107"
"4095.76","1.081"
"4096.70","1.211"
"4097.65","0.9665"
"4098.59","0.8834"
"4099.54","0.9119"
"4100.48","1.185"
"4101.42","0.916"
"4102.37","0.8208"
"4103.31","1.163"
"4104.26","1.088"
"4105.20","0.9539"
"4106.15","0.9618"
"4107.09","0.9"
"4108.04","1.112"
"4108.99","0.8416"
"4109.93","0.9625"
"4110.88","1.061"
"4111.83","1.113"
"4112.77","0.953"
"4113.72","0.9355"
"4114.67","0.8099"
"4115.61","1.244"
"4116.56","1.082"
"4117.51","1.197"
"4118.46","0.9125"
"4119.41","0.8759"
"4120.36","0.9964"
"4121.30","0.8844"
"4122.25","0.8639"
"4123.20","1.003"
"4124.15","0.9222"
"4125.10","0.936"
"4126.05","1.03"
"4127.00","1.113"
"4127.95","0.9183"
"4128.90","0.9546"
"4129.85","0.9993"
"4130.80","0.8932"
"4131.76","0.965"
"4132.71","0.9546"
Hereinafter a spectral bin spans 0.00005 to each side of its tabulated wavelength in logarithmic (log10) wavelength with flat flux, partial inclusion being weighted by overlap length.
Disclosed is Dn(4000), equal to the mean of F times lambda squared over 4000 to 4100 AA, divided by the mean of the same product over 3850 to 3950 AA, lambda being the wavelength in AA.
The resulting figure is 1.10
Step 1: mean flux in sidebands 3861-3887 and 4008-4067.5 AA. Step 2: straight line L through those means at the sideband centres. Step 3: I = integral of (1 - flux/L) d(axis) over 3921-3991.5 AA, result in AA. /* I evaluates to 3.8 AA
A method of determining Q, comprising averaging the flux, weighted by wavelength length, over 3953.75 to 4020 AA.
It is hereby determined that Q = 1.01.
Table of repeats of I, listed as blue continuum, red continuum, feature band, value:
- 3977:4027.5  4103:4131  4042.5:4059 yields 0.9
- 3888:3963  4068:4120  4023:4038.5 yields 0.4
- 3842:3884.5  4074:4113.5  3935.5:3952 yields 1.3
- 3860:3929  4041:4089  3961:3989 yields 0.5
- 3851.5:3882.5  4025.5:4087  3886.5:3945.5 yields 2.6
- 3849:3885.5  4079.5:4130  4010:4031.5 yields 0.9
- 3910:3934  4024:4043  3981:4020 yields -4.2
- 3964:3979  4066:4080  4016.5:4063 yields -0.4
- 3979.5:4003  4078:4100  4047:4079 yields 2.2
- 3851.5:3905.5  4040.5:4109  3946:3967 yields 0.5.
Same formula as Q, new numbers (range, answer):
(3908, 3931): 0.922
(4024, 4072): 0.973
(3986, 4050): 1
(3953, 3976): 0.949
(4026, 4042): 0.95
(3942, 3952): 0.984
